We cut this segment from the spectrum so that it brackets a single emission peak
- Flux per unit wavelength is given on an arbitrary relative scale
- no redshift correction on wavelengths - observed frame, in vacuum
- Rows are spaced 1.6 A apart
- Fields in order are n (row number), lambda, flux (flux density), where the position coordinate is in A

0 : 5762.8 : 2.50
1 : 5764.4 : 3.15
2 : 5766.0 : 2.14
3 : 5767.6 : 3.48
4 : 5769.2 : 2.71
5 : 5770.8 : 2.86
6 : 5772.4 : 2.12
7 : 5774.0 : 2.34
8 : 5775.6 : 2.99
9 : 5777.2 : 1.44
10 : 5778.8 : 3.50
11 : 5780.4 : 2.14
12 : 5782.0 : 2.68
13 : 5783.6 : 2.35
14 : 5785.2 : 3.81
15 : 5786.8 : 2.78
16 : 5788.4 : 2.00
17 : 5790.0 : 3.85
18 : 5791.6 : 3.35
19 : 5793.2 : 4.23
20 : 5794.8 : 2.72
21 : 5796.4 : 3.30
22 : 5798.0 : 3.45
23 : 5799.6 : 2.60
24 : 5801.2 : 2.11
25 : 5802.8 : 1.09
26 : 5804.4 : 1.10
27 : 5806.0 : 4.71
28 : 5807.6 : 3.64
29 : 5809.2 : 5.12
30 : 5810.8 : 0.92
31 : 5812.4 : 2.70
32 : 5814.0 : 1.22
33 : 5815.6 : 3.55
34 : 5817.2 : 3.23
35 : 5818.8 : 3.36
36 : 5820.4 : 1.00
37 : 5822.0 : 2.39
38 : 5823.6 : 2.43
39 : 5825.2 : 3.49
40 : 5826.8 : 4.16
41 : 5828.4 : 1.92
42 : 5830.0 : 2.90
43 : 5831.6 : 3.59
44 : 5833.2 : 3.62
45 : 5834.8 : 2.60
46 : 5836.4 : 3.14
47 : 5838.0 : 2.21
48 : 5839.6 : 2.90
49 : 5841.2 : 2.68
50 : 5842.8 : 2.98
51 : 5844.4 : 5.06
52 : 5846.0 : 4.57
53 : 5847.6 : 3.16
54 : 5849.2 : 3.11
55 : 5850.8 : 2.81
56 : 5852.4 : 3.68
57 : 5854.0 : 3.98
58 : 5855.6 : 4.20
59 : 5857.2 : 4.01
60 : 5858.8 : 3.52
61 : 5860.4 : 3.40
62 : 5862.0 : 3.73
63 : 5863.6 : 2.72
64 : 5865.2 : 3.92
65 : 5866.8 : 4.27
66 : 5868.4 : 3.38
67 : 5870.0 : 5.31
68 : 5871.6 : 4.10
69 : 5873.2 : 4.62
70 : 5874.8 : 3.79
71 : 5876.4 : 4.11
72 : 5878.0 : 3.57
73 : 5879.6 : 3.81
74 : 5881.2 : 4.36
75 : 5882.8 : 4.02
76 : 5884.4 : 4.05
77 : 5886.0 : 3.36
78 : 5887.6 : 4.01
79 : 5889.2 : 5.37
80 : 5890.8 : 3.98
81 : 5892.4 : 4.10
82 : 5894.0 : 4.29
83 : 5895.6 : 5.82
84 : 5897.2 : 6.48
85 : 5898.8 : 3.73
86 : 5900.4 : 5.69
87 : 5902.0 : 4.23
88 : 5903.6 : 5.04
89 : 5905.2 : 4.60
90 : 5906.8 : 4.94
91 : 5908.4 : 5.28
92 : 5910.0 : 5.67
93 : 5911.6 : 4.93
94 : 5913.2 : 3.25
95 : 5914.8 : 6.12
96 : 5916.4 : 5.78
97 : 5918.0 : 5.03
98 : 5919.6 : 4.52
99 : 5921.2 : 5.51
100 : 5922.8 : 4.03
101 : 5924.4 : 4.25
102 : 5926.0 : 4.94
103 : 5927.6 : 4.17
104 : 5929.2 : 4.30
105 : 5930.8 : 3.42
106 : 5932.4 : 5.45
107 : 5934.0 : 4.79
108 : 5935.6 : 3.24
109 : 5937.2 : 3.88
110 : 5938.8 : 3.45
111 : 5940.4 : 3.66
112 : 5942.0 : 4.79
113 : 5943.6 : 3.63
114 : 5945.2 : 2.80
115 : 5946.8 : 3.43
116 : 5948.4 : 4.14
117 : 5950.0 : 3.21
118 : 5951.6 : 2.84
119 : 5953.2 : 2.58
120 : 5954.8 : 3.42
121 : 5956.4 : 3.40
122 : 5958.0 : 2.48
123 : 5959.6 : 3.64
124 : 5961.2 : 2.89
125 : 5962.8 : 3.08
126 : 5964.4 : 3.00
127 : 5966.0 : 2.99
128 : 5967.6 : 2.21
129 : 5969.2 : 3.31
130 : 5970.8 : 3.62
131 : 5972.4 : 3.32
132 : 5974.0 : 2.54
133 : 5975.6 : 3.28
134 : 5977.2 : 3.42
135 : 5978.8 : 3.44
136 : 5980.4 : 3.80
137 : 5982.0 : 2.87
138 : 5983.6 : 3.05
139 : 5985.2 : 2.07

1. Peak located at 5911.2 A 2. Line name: C IV 1549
